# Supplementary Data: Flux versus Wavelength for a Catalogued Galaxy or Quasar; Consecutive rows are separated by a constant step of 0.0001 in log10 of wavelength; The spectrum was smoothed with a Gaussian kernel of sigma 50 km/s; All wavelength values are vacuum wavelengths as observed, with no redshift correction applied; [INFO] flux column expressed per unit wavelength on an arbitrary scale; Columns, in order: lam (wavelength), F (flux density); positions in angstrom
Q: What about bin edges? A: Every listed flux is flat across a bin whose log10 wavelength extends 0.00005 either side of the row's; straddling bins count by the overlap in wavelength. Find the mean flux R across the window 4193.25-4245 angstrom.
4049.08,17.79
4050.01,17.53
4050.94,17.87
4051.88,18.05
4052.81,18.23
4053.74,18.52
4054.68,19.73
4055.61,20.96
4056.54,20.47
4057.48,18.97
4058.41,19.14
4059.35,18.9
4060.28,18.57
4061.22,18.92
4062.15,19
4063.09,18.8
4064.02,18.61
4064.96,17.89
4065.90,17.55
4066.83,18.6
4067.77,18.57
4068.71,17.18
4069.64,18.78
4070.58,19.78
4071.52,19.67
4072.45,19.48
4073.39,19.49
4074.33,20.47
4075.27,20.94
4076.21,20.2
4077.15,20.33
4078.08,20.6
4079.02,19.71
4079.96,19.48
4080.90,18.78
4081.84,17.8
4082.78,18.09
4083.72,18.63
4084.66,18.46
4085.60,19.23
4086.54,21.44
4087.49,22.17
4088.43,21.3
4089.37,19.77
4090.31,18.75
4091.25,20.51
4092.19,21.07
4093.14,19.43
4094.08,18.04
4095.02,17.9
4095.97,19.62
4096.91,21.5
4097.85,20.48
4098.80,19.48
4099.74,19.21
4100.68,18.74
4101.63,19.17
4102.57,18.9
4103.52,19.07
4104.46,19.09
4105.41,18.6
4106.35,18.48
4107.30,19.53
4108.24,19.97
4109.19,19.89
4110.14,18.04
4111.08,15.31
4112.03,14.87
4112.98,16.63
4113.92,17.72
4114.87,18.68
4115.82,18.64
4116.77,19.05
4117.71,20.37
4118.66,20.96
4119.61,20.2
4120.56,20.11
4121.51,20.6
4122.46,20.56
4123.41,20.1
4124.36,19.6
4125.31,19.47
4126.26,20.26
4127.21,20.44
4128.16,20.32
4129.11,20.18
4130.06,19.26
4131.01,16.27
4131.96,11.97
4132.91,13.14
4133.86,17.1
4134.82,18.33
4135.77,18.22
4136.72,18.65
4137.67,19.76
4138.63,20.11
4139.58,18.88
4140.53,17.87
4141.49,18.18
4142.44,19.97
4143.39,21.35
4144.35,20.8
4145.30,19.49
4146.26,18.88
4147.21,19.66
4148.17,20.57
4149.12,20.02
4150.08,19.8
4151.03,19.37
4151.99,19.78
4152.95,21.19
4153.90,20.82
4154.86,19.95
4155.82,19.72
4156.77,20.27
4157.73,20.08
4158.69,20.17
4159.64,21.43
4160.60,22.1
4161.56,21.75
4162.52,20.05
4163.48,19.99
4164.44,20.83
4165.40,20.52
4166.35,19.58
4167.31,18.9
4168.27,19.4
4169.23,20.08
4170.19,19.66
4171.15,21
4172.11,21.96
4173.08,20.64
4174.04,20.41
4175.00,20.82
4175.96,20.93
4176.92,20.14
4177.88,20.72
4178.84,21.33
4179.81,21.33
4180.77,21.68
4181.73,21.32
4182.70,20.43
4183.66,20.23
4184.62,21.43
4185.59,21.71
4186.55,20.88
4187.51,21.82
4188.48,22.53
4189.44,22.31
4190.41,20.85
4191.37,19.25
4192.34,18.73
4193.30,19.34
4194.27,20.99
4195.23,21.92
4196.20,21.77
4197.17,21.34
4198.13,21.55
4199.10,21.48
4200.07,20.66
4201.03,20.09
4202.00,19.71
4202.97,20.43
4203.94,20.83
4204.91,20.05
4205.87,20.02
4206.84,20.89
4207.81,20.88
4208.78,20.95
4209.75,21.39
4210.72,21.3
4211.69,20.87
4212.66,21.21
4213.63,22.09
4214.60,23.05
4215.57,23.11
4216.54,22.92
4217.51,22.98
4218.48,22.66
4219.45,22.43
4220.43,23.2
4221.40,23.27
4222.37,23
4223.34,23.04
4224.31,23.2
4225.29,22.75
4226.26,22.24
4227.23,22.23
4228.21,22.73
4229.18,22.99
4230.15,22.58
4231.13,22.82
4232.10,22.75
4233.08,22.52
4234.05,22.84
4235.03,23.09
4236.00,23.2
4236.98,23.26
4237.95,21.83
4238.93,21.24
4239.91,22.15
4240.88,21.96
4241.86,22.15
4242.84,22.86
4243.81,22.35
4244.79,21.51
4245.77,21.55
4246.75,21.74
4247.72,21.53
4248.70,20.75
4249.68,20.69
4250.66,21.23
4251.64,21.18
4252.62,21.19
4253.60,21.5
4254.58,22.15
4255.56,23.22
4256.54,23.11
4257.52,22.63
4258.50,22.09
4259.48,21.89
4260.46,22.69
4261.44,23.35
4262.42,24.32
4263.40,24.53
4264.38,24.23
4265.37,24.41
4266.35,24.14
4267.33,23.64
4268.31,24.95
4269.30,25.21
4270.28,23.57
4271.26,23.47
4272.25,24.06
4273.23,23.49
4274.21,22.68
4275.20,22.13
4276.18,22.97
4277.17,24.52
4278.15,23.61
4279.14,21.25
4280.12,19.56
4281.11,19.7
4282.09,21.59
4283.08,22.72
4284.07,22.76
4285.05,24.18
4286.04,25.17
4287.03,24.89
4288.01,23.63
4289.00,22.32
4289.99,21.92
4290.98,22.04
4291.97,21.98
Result 22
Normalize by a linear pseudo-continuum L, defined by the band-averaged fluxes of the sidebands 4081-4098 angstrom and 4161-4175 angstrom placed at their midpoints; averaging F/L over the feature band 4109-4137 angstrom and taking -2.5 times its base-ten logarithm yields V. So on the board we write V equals 0.08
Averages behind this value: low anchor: 19.6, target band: 18.5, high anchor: 20.4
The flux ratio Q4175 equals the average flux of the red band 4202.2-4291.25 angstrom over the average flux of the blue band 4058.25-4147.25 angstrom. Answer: 1.2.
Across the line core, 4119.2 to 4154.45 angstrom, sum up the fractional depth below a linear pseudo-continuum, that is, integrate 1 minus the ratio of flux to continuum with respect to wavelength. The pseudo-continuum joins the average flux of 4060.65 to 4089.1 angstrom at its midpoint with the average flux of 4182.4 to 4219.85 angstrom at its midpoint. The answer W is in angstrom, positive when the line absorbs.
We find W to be 1.8 angstrom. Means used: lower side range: 19.3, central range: 19.2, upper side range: 21.2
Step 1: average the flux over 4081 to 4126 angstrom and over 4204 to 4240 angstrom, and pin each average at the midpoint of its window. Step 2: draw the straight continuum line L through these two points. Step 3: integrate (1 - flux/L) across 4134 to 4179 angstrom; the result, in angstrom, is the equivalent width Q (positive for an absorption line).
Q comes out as 1.2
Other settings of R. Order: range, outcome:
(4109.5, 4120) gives 18.2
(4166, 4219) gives 21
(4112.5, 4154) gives 19.2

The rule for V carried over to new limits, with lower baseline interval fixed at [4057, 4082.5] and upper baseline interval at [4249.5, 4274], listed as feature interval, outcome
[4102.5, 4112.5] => 0.090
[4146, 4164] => 0.030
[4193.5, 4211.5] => 0.051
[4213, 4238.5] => -0.021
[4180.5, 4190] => 0.005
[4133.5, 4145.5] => 0.078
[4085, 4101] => -0.018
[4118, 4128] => 0.000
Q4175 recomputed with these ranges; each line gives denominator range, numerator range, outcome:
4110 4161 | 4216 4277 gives 1.19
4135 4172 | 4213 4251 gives 1.12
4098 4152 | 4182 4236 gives 1.15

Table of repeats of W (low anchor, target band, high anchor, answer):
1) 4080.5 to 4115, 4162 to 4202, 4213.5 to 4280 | 0.7 angstrom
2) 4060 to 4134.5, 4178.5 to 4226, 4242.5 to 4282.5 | -0.3 angstrom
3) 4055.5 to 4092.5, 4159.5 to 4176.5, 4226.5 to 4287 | 0.4 angstrom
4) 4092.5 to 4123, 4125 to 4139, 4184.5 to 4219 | 1.0 angstrom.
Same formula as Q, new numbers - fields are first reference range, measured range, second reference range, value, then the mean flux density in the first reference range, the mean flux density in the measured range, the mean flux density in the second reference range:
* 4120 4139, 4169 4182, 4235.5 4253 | -0.6 angstrom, 18.7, 20.9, 21.8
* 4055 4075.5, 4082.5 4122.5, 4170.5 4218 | 0.9 angstrom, 19.1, 19.3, 21.1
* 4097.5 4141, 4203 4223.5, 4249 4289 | -0.5 angstrom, 18.7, 21.9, 22.9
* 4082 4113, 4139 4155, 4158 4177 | 0.3 angstrom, 19.2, 19.8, 20.5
